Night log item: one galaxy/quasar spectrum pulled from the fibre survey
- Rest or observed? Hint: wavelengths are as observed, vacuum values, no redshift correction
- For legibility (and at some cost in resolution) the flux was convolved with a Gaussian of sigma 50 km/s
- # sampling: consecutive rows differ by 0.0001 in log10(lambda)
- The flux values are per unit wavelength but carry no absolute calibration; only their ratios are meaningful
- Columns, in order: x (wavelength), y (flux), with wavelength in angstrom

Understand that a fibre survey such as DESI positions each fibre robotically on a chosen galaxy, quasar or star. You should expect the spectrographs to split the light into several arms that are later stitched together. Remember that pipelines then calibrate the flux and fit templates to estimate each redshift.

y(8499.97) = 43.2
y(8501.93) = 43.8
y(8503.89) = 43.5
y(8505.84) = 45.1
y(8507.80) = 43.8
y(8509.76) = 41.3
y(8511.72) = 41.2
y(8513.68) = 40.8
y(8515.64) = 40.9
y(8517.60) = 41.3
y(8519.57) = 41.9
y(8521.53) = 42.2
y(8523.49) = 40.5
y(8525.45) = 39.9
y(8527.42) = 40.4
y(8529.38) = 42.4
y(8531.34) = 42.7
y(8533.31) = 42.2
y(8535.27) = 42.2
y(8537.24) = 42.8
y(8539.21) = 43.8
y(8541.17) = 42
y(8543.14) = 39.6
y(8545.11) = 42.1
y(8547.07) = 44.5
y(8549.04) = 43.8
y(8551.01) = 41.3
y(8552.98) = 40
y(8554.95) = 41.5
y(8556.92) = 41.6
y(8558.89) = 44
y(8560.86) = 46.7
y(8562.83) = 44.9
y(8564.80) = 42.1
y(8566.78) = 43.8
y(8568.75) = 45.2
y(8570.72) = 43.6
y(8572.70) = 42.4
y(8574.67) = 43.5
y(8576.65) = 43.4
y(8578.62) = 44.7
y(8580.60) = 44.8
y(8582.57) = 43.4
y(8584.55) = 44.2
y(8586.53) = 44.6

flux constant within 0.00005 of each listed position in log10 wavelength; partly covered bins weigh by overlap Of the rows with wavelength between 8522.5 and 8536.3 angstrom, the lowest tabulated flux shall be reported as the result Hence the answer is 39.9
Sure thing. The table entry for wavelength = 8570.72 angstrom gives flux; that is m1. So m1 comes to 43.6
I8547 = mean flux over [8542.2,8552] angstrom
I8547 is 42.3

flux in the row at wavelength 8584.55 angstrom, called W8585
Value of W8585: 44.2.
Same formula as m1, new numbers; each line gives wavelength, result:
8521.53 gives 42.2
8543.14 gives 39.6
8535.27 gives 42.2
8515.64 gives 40.9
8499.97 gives 43.2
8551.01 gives 41.3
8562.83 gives 44.9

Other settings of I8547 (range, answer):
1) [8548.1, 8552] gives 42.5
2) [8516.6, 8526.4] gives 41.2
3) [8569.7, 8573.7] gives 43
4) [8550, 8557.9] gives 41.1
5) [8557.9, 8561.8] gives 45.3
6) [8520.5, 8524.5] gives 41.4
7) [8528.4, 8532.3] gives 42.6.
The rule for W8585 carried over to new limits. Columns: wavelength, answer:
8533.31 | 42.2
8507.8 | 43.8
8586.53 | 44.6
